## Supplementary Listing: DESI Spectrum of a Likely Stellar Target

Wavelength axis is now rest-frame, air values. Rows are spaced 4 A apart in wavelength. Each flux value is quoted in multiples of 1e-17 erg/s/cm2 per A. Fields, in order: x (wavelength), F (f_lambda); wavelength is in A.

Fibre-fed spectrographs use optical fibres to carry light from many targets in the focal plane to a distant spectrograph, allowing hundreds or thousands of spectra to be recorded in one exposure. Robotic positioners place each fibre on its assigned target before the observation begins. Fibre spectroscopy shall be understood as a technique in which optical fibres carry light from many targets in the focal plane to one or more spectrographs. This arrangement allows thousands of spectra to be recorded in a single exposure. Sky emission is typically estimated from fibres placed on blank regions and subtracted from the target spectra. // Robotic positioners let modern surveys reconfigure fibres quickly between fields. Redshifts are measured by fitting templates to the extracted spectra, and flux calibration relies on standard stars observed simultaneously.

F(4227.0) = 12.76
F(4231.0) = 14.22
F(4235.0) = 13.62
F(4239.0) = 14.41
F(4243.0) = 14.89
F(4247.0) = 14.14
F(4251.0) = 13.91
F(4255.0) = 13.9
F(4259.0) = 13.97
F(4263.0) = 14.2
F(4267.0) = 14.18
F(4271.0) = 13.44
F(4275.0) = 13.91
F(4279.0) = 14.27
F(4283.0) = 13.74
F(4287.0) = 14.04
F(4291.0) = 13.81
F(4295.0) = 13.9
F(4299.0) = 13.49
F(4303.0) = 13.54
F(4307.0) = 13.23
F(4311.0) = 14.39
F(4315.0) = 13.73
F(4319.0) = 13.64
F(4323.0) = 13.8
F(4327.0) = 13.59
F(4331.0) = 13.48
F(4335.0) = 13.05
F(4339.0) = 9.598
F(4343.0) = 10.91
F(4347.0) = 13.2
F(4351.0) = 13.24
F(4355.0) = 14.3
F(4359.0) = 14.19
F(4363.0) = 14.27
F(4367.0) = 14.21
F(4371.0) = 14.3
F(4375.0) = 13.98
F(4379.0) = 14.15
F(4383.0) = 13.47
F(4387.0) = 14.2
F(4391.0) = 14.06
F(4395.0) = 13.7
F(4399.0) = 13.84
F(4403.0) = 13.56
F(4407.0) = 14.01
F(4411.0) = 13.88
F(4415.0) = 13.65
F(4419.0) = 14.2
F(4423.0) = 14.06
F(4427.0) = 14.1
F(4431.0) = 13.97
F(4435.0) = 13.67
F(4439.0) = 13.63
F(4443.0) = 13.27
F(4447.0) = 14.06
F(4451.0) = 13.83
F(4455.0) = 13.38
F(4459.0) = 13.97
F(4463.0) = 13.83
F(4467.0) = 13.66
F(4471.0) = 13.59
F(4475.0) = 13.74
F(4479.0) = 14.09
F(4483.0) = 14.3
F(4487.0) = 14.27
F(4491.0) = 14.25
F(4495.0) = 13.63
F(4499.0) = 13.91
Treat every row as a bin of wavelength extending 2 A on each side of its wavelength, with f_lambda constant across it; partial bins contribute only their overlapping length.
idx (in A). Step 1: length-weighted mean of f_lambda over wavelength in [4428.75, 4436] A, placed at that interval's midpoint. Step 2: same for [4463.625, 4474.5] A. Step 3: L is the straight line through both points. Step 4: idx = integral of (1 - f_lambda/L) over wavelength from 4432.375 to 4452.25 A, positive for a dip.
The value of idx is 0.2 A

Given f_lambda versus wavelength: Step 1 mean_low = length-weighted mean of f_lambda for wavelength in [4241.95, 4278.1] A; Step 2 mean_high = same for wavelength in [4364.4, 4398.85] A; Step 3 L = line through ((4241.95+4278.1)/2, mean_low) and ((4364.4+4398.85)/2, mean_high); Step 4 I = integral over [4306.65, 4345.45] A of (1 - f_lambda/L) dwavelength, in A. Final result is 3.0 A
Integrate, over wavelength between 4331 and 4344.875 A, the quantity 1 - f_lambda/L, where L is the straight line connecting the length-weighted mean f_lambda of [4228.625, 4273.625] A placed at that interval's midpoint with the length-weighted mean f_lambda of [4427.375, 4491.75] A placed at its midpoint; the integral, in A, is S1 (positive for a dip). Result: 2.4 A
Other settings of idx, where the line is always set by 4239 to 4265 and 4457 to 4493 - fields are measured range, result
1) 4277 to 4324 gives 1.1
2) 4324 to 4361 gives 3.2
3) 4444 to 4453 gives 0.1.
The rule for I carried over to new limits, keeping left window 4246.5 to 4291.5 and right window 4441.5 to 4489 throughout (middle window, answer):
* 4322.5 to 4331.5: 0.2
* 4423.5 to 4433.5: -0.1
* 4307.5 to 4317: 0.0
